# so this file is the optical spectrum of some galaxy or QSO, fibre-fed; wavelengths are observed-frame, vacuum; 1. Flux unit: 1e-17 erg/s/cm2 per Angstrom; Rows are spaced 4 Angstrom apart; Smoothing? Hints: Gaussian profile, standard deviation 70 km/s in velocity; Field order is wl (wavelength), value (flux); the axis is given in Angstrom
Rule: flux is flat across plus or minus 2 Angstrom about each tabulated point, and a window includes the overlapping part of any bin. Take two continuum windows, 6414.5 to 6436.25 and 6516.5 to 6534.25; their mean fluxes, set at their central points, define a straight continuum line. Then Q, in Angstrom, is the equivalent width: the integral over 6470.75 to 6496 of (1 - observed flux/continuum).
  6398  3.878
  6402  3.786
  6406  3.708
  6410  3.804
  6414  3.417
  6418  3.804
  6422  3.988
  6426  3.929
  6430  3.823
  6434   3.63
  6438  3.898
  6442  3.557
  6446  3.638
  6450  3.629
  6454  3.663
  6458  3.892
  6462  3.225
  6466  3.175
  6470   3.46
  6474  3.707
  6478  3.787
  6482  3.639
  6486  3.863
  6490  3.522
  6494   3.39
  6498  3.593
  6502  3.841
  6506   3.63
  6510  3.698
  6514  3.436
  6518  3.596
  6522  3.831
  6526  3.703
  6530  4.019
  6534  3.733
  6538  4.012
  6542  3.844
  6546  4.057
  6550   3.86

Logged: 1.0 Angstrom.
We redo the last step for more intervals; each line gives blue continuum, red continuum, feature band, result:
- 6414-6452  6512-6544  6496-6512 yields 0.3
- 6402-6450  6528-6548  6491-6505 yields 0.9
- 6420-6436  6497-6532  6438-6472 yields 2.2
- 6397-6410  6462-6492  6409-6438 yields -0.4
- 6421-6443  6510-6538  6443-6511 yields 3.0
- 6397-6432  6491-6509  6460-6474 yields 1.3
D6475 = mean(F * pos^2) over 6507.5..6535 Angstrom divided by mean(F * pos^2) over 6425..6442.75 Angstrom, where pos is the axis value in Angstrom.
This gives 1.01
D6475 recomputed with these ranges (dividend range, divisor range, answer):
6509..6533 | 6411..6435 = 1.02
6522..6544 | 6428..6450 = 1.07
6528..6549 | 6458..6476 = 1.17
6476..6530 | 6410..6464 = 1.01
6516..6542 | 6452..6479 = 1.10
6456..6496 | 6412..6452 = 0.97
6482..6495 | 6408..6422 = 0.99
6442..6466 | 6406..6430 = 0.95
